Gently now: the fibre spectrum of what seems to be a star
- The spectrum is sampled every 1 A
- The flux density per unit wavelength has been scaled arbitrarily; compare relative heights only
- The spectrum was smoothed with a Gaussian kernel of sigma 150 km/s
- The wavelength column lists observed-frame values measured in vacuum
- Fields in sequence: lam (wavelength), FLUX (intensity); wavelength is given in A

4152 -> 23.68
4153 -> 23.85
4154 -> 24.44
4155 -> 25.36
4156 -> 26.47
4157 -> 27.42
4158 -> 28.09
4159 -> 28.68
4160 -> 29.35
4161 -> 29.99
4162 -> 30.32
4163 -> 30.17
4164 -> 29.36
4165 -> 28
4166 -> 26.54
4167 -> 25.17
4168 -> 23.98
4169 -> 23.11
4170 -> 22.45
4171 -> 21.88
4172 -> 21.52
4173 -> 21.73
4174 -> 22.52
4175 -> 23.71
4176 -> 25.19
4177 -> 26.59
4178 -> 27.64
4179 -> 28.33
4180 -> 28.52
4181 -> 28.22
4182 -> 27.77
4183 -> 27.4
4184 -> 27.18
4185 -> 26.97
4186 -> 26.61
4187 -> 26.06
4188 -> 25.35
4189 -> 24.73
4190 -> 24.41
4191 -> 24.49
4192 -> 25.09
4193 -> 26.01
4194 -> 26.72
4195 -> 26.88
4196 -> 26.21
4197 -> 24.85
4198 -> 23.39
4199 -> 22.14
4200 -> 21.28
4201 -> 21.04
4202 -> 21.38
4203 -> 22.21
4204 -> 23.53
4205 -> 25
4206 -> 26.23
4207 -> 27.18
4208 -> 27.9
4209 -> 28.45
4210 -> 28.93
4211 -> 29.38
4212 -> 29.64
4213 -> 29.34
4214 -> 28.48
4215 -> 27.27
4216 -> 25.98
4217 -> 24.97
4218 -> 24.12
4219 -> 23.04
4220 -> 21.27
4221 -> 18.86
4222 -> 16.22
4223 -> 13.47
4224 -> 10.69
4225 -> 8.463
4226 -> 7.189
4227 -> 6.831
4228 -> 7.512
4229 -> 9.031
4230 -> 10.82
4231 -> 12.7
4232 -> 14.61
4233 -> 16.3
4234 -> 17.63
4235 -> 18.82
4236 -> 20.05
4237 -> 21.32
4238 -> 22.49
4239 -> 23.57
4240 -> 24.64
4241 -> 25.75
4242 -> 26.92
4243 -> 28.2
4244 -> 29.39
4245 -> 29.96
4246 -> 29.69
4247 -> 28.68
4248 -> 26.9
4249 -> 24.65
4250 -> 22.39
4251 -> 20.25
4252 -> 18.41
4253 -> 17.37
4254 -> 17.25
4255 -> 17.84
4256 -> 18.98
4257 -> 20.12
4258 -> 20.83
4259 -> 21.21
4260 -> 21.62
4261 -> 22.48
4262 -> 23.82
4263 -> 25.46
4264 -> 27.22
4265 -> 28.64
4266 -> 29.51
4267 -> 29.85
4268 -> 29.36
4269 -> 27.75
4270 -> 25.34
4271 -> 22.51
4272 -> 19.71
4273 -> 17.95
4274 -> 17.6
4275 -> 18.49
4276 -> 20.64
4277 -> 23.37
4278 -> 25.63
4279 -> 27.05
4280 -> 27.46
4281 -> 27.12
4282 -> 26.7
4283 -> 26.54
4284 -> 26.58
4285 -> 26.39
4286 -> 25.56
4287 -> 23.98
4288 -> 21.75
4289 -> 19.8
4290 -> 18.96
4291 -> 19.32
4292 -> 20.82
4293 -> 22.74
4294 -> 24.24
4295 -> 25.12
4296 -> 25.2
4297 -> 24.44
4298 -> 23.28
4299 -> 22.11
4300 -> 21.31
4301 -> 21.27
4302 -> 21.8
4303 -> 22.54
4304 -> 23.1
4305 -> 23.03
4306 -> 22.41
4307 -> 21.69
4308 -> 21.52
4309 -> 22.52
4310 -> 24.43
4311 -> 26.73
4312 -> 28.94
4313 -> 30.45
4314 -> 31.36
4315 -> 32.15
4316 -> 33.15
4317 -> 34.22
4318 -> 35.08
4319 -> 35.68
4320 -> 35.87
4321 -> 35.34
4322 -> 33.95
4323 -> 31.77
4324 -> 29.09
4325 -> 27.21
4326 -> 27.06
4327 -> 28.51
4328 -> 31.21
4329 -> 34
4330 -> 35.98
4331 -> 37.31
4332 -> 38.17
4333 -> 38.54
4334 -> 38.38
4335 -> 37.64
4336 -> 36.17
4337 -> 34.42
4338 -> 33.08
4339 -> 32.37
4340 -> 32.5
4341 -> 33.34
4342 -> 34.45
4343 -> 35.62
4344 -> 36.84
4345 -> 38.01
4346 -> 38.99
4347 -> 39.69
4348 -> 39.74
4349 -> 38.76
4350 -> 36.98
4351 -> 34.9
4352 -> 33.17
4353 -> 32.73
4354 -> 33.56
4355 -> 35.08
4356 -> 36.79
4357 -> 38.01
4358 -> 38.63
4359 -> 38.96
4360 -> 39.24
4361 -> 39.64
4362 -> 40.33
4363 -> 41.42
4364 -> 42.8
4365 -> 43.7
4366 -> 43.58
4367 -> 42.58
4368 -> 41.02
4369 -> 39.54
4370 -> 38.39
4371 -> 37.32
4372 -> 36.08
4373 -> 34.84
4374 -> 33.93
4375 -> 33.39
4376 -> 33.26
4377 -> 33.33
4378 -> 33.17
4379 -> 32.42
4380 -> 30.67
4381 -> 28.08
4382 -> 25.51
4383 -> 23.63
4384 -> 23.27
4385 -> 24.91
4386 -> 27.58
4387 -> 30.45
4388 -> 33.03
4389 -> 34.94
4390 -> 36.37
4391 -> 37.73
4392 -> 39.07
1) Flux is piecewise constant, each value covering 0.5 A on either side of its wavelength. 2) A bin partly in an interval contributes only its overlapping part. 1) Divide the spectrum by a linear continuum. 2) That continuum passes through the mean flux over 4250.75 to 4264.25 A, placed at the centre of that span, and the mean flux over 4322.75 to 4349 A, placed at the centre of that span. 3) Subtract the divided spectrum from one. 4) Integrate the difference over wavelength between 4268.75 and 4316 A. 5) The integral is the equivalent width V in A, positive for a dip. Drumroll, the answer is 5.3 A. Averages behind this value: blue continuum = 20.8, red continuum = 34.7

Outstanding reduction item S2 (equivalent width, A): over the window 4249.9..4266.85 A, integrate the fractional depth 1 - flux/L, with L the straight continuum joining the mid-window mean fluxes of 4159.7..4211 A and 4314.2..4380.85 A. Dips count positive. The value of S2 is 4.6 A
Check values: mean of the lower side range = 25.7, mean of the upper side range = 35.8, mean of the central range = 22.1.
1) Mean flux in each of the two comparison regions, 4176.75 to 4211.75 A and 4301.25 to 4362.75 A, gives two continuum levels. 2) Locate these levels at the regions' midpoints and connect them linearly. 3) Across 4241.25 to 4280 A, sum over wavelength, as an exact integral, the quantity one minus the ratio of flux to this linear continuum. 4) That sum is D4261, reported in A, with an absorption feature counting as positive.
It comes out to 7.20 A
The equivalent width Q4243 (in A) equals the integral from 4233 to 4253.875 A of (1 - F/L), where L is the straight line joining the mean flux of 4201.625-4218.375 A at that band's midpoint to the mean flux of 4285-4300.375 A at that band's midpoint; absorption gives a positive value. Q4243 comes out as 1.2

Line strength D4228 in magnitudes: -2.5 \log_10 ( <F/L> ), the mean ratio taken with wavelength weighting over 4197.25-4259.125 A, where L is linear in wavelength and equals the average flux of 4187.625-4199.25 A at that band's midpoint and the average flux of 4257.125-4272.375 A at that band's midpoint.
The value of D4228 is 0.17 mag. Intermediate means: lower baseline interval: 25.1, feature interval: 21.4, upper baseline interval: 24.9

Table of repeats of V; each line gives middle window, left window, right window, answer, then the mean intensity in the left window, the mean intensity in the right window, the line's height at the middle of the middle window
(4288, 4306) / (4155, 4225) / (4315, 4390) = 5.29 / 25.1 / 34.9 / 31.6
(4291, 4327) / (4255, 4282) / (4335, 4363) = 4.15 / 23.8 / 36.5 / 30.2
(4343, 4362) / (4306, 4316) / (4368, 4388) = -4.67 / 26.8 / 31.8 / 29.9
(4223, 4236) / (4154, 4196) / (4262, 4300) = 6.74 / 26.2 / 24.1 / 25.1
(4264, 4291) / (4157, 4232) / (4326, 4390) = 4.71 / 23.6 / 35.3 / 29.5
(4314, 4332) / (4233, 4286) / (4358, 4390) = -1.77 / 23.8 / 35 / 30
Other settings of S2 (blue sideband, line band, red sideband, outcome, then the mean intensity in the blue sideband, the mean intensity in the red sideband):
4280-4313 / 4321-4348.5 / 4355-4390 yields -4.8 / 23.7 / 35.1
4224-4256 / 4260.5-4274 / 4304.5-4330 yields -1.2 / 19.4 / 29.6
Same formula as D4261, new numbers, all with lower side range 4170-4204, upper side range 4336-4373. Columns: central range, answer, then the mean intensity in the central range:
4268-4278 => 3.0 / 22.1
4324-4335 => 0.6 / 33.6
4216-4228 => 5.0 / 16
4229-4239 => 4.0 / 17.1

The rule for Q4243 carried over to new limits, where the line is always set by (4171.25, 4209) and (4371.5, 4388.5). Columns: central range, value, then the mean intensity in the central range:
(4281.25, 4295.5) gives 2.2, 23.5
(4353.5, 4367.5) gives -4.5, 39.6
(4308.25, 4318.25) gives -0.3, 29.6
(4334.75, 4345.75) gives -2.1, 35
